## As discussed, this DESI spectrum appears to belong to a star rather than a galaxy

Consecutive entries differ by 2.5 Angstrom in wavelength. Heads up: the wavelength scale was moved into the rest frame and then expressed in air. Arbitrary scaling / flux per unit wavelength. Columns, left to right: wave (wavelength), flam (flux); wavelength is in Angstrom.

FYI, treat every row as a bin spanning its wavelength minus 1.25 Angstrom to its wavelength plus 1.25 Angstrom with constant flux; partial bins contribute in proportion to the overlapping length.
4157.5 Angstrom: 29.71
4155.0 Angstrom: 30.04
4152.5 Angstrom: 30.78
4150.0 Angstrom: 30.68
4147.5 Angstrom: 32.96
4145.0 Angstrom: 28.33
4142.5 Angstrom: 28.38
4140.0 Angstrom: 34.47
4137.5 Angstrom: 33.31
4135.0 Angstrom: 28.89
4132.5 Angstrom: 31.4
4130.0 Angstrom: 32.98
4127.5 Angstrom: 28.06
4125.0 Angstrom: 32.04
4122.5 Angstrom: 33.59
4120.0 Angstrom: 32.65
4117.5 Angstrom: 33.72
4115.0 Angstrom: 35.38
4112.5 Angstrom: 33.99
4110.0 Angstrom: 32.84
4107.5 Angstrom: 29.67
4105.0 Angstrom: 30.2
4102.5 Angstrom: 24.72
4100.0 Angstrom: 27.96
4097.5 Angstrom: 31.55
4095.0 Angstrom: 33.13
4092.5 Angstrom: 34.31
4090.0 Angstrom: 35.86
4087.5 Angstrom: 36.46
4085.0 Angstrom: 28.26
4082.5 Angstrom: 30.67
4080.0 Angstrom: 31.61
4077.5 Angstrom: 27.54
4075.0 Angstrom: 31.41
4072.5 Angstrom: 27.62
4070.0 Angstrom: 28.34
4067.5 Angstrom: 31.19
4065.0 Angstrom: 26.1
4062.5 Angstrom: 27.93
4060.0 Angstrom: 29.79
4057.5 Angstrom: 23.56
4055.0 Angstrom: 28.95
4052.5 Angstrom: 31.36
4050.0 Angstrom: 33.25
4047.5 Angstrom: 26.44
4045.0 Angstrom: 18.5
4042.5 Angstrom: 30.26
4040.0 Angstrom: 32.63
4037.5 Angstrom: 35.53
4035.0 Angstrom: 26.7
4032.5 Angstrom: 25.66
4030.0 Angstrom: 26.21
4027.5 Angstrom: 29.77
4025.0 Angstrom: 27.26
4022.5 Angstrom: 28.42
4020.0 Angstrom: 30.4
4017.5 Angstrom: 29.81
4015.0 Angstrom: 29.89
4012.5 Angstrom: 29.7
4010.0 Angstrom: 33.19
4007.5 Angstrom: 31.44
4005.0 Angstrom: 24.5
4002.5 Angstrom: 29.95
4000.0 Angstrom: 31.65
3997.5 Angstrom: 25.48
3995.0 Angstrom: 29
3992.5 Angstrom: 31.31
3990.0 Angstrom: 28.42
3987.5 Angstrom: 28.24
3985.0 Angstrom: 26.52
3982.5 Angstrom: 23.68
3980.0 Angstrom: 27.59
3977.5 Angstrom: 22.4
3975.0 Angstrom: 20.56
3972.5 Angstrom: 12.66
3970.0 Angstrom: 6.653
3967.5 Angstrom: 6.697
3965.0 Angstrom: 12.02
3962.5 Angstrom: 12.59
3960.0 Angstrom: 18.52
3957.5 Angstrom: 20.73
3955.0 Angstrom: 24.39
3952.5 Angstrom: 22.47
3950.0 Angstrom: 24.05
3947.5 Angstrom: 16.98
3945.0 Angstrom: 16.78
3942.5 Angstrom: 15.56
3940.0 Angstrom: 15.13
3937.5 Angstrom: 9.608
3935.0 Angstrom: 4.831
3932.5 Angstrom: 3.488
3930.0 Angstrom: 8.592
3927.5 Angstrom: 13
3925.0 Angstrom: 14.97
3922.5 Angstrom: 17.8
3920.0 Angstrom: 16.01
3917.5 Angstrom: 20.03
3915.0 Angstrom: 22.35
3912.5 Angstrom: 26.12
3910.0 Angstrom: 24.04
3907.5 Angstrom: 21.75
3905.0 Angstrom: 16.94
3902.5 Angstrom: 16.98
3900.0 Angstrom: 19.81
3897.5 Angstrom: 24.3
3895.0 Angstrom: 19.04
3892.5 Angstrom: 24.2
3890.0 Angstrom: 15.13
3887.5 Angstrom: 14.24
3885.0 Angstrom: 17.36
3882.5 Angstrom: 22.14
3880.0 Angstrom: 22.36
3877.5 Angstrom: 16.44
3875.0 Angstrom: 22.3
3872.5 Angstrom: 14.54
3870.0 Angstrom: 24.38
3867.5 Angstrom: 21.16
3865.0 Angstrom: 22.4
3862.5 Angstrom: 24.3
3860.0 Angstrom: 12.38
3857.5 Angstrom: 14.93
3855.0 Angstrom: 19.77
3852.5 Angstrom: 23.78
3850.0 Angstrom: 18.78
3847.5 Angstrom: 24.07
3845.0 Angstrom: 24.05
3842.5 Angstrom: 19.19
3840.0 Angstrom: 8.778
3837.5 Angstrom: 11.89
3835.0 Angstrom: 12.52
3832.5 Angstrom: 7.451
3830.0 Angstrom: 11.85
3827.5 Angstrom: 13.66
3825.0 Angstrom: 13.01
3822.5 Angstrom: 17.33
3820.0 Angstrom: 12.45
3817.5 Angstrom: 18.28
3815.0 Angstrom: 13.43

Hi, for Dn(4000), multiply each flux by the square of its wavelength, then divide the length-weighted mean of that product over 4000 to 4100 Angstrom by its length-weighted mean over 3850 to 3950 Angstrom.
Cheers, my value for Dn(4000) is 1.8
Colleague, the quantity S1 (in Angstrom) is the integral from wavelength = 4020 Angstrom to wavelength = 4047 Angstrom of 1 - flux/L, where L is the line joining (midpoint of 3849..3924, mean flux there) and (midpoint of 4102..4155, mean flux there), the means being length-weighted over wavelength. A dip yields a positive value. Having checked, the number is -1.3 Angstrom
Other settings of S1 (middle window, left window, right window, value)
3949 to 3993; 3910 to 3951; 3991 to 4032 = 4.1 Angstrom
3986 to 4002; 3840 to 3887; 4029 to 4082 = -2.0 Angstrom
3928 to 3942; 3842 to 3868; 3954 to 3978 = 6.5 Angstrom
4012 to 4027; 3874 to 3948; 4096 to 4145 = -2.9 Angstrom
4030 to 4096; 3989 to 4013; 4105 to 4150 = 2.1 Angstrom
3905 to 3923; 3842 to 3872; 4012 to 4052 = 1.8 Angstrom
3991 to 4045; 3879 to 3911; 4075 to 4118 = -4.5 Angstrom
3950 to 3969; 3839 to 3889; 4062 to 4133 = 5.5 Angstrom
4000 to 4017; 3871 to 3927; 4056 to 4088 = -2.9 Angstrom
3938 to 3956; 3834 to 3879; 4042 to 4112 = 3.4 Angstrom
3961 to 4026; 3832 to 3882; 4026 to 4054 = 4.4 Angstrom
